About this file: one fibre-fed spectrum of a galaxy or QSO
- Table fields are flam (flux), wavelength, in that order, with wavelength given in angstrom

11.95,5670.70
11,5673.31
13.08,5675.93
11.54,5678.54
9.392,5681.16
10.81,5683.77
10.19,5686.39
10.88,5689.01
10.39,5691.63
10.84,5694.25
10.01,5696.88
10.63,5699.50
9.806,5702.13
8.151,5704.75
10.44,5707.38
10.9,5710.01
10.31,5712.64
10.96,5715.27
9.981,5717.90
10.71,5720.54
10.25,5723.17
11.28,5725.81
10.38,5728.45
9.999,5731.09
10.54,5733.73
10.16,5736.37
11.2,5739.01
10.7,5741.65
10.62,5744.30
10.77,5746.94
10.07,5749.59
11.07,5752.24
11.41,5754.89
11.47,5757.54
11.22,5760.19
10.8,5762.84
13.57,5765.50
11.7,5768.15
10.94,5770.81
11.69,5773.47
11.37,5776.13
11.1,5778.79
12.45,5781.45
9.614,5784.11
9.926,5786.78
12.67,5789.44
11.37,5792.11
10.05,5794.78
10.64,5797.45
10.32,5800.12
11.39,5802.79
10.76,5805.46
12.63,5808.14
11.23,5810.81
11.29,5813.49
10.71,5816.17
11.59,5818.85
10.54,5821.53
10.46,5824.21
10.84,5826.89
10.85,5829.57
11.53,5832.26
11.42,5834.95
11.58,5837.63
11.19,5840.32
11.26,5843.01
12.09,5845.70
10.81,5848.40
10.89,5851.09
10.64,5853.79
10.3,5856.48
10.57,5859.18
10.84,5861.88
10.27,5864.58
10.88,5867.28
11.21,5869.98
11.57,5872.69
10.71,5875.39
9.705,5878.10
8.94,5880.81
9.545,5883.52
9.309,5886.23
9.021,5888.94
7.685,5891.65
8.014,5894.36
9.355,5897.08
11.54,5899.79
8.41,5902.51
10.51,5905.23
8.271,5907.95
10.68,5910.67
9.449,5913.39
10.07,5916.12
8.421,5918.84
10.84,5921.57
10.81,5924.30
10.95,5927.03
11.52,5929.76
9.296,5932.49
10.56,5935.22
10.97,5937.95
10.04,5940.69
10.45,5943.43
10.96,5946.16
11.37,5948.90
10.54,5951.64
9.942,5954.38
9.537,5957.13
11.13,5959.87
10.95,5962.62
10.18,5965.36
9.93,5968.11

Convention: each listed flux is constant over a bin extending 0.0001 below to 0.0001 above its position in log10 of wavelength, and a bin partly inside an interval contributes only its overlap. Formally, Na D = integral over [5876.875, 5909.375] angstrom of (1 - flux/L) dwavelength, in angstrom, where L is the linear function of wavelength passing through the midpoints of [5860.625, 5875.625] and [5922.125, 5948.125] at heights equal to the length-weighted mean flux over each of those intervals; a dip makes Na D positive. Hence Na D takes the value 4.9 angstrom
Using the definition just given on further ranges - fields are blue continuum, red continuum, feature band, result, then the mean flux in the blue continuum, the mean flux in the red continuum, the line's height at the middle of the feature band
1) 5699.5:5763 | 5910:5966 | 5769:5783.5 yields -1.2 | 10.5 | 10.4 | 10.5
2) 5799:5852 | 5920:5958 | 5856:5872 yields 0.3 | 11.2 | 10.6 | 11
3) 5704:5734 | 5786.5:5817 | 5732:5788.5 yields -1.7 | 10.4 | 11.1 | 10.7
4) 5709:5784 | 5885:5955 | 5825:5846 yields -1.7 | 11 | 9.97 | 10.5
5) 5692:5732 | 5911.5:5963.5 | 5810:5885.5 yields -3.3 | 10.3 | 10.4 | 10.4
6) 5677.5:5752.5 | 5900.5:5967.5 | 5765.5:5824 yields -4.6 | 10.4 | 10.3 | 10.4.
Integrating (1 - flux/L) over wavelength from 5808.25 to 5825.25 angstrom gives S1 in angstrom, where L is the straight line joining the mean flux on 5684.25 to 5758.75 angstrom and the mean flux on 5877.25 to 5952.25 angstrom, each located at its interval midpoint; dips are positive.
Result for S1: -1.48 angstrom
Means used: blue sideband 10.5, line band 11.1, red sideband 9.9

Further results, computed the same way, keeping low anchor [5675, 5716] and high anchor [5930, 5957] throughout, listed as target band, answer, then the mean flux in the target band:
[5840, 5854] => -0.95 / 11.2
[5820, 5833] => -0.43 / 10.8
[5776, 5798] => -1.12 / 11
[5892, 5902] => 1.08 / 9.34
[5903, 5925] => 1.41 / 9.79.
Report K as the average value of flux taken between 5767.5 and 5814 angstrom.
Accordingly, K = 11.2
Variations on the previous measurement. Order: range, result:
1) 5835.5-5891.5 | 10.5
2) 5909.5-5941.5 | 10.3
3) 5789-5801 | 10.9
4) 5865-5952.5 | 10.1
